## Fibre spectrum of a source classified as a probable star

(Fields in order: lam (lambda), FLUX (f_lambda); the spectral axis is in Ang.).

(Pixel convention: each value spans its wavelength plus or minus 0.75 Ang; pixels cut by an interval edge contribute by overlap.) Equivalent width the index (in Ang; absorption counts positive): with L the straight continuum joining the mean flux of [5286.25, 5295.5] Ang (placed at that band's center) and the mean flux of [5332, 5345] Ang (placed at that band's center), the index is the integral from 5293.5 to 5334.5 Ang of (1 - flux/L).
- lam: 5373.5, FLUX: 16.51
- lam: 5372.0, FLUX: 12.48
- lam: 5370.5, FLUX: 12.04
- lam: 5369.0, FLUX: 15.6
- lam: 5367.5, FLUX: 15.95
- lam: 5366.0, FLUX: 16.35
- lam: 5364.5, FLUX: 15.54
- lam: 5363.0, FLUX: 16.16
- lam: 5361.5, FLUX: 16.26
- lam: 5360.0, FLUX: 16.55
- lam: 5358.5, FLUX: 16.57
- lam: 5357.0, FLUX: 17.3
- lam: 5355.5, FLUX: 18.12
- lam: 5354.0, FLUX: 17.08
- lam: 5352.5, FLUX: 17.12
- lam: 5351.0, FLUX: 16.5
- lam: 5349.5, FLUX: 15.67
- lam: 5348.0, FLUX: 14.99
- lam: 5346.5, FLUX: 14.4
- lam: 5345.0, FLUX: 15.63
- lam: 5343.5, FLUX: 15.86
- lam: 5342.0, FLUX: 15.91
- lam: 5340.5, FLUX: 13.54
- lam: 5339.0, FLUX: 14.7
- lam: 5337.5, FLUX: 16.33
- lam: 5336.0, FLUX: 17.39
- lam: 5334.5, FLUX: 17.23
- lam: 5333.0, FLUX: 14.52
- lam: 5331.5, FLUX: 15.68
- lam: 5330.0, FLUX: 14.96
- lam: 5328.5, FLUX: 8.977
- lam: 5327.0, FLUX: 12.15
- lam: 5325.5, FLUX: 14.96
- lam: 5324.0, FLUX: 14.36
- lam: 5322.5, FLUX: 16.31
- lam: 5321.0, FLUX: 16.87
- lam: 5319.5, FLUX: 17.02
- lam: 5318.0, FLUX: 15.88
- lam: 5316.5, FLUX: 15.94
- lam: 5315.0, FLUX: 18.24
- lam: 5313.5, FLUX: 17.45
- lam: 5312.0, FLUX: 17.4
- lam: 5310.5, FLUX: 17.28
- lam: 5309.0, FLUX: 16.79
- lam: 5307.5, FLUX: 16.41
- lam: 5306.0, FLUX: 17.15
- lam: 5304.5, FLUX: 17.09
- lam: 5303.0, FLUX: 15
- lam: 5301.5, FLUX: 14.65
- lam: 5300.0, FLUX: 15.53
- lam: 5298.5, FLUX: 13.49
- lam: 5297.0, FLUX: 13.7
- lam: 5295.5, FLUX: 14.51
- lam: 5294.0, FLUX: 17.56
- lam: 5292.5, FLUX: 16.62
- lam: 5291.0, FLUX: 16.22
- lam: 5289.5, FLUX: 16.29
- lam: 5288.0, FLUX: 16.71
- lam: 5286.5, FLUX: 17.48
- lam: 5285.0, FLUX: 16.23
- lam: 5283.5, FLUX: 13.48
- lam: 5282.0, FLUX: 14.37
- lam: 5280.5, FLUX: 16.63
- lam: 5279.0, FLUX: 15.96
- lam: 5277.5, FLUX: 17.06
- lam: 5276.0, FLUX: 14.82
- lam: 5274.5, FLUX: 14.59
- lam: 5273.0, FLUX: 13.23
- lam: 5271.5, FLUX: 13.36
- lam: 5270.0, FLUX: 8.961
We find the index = 1.5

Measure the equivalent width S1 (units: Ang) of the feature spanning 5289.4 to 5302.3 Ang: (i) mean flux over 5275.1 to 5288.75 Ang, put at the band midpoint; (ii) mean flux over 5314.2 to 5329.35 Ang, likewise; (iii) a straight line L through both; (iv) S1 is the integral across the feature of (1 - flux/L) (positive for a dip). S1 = 0.2 Ang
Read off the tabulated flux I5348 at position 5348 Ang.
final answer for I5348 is 14.99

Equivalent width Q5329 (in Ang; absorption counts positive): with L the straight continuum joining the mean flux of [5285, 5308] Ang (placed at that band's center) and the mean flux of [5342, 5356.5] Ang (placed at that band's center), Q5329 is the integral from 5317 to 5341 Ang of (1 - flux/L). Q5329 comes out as 1.46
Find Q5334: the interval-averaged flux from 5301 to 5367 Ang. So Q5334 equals 15.9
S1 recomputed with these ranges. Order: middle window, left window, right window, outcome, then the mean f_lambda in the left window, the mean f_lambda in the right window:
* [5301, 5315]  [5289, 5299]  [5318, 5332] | -1.5 Ang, 15.5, 14.6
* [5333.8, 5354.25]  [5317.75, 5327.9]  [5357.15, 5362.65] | 0.2 Ang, 15.2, 16.5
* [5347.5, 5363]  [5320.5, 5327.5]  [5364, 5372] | -1.8 Ang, 15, 14.8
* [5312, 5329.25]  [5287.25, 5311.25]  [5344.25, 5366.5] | 0.7 Ang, 15.9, 16.3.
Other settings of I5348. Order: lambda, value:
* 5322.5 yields 16.31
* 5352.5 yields 17.12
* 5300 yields 15.53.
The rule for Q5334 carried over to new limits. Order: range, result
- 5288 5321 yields 16.2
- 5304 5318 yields 17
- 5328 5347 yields 15.1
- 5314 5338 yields 15.4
